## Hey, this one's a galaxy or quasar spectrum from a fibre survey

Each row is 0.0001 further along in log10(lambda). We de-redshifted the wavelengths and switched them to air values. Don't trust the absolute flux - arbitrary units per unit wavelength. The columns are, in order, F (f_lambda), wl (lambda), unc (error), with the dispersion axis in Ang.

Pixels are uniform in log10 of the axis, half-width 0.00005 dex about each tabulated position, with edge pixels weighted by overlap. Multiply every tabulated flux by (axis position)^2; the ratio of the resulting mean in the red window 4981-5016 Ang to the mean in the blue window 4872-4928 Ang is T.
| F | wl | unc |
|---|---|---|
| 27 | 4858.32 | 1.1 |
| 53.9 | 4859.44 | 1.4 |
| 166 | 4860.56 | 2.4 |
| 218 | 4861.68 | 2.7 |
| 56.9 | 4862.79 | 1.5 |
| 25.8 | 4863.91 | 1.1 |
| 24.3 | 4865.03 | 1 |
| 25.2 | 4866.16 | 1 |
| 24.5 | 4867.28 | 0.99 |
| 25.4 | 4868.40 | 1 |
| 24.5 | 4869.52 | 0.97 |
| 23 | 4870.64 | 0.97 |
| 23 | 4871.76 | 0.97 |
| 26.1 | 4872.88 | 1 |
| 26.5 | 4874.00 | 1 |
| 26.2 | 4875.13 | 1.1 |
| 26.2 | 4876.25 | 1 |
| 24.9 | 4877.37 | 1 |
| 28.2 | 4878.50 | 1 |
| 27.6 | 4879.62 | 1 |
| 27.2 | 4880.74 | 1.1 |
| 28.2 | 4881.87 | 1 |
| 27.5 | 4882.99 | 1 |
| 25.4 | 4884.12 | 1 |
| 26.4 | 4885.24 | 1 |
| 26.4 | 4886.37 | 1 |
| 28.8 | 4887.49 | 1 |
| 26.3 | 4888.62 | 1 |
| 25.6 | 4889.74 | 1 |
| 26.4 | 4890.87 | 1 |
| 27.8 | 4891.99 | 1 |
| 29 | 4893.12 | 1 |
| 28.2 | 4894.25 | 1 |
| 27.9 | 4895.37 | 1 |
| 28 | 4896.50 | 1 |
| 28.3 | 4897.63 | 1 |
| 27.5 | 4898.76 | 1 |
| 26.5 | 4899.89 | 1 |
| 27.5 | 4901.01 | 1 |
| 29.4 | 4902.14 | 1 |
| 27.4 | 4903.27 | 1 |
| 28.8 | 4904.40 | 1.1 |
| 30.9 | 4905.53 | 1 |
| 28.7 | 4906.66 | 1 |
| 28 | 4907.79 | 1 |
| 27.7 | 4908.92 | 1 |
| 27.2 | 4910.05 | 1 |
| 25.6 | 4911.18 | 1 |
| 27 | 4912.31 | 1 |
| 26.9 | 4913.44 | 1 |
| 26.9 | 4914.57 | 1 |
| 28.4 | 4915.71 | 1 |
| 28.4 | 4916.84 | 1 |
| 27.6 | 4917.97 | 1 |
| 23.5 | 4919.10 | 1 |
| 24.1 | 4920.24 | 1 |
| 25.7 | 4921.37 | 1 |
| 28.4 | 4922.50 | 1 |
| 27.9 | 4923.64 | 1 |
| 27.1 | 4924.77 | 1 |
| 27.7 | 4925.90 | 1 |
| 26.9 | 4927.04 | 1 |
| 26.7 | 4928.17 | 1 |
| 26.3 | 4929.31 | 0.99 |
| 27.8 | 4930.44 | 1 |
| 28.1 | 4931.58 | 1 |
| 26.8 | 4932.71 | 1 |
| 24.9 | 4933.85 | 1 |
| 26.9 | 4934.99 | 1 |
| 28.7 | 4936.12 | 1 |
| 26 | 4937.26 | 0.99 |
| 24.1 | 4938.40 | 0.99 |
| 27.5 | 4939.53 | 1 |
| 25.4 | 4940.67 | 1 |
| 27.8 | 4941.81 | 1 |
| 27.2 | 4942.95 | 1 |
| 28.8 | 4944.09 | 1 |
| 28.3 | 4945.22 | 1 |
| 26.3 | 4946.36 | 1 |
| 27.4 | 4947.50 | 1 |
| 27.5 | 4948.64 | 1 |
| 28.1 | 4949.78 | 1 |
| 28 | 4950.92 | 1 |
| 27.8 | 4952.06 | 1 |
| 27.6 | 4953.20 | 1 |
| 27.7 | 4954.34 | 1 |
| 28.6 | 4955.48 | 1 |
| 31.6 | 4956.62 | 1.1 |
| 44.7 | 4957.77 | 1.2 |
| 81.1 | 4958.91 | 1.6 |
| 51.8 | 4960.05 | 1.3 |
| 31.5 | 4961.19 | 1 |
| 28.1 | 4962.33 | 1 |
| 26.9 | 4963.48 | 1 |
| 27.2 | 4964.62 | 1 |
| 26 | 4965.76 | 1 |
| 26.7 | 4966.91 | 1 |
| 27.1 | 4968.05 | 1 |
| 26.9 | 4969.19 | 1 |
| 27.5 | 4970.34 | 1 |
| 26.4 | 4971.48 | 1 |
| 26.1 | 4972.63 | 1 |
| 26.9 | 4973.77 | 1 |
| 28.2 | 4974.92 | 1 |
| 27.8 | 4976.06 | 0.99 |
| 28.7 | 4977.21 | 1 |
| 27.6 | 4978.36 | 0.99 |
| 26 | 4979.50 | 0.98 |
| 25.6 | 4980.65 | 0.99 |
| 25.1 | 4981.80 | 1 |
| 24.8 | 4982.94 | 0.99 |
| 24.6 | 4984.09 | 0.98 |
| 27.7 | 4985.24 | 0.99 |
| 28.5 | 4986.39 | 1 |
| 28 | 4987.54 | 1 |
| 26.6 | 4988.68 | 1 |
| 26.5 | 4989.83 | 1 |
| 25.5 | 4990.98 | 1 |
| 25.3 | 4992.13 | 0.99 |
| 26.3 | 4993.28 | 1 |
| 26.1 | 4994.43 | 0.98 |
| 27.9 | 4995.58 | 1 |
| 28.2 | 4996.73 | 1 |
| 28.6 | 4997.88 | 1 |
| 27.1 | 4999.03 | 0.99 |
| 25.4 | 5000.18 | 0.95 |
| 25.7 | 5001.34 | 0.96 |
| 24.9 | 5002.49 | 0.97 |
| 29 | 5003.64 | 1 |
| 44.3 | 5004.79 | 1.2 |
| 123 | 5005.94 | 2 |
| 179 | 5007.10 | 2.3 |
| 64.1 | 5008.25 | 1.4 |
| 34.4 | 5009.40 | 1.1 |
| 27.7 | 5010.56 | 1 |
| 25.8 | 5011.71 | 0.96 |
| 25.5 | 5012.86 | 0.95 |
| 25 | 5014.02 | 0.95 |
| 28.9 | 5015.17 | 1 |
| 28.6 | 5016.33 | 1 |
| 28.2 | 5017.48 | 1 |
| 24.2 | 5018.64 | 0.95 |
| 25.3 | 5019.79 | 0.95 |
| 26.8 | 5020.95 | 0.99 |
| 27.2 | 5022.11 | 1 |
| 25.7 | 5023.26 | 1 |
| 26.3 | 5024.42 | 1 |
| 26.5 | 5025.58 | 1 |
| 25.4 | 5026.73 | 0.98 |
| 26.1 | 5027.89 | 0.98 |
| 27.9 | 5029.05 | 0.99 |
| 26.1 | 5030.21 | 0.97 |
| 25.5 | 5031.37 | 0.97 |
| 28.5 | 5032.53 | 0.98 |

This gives 1.41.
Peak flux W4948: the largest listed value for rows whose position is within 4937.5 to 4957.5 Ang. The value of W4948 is 31.6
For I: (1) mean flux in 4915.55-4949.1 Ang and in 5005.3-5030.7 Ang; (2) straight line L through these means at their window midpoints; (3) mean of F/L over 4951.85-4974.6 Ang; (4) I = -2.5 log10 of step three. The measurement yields -0.033 mag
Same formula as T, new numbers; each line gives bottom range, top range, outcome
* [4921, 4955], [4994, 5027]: 1.42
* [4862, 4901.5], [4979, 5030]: 1.24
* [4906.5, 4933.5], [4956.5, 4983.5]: 1.18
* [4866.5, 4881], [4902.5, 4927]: 1.08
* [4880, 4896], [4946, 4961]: 1.33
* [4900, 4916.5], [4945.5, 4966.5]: 1.21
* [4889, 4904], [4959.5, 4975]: 1.08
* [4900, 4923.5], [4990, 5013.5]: 1.59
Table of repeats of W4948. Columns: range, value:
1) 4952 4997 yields 81.1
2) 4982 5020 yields 179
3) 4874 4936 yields 30.9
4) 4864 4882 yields 28.2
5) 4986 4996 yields 28.5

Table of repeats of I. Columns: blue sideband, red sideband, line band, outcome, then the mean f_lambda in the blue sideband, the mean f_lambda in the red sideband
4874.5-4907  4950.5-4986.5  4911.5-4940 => 0.08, 27.5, 30.4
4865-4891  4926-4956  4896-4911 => -0.06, 26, 27.2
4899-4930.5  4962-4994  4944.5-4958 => -0.08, 27.3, 26.7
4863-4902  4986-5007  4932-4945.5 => 0.18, 26.8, 36.5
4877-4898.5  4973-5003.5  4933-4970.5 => -0.13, 27.3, 26.7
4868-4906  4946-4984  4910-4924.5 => 0.06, 27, 30.2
